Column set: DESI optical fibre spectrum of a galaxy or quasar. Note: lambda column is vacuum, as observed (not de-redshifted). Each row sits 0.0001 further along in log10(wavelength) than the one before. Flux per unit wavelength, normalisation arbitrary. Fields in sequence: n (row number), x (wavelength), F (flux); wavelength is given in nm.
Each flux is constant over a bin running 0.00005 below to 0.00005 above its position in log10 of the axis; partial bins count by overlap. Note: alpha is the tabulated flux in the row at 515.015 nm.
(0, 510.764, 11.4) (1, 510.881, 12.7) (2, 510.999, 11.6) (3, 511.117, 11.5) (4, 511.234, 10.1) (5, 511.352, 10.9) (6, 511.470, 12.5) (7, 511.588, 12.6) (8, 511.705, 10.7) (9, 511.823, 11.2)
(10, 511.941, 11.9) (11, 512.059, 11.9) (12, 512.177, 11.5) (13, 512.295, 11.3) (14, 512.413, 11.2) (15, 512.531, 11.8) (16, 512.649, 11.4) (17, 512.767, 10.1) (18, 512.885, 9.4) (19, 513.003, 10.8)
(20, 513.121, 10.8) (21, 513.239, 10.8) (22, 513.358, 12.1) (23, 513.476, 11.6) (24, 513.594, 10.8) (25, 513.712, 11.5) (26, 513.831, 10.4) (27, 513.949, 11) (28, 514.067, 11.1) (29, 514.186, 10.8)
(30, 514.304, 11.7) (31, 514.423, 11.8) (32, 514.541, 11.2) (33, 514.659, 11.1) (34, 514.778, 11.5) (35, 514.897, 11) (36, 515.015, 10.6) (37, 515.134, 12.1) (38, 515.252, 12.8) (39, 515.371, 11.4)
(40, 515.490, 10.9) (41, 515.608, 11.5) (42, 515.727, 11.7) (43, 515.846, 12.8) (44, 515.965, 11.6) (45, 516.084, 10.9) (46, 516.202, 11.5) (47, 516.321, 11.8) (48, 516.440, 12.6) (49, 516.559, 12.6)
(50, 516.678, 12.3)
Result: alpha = 10.6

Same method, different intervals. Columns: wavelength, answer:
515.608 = 11.5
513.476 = 11.6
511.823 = 11.2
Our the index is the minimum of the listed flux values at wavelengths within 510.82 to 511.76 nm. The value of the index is 10.1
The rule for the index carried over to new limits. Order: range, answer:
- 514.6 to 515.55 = 10.6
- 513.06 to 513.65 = 10.8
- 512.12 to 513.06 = 9.4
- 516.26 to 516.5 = 11.8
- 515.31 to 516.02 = 10.9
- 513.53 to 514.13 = 10.4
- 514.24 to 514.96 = 11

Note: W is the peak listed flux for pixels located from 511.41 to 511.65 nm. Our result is 12.6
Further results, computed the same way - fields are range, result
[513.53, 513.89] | 11.5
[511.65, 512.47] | 11.9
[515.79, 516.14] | 12.8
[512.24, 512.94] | 11.8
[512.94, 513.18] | 10.8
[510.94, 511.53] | 12.5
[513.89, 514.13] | 11.1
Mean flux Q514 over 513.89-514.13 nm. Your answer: 11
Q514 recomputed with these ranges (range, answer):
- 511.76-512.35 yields 11.5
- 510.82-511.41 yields 11.4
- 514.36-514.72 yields 11.4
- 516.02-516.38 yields 11.4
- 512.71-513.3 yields 10.4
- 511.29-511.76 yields 11.7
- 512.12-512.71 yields 11.4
